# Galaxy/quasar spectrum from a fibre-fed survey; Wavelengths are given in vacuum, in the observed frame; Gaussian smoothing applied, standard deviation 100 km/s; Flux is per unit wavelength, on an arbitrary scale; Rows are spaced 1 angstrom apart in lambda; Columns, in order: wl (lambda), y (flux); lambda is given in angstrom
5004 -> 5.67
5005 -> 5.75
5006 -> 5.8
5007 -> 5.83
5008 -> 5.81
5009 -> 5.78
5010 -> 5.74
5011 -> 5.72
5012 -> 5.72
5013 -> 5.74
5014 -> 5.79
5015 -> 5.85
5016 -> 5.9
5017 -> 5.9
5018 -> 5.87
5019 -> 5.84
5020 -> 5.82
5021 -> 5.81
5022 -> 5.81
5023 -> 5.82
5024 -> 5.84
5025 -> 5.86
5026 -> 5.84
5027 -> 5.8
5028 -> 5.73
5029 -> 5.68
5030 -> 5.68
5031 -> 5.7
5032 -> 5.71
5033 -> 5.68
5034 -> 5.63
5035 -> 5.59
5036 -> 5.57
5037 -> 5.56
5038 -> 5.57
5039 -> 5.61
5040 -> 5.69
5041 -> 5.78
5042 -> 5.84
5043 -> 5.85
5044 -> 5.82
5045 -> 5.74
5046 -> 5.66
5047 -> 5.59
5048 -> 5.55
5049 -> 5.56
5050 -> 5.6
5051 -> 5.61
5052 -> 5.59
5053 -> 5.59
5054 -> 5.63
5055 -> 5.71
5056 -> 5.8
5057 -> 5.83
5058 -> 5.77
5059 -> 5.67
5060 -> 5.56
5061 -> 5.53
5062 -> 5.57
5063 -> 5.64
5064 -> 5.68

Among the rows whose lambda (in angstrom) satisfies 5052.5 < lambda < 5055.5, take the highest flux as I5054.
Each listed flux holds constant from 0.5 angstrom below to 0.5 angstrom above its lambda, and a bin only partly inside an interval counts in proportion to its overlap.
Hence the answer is 5.71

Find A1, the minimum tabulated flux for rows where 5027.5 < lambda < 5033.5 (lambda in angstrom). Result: 5.68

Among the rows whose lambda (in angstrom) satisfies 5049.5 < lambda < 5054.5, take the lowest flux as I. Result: 5.59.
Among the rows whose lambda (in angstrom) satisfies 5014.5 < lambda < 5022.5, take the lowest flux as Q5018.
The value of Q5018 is 5.81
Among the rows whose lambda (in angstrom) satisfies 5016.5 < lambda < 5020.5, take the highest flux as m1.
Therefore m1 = 5.9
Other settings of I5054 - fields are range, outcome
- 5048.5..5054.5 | 5.63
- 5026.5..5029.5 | 5.8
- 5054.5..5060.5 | 5.83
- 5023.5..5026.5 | 5.86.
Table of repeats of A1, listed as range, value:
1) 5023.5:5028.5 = 5.73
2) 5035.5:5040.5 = 5.56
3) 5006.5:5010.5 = 5.74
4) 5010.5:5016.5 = 5.72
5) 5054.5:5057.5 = 5.71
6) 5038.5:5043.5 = 5.61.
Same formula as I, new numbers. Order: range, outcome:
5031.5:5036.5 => 5.57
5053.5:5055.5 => 5.63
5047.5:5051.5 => 5.55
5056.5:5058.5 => 5.77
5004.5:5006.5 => 5.75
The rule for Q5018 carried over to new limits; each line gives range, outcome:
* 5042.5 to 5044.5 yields 5.82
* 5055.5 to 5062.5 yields 5.53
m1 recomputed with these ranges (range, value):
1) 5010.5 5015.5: 5.85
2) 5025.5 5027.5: 5.84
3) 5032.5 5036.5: 5.68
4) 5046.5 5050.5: 5.6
